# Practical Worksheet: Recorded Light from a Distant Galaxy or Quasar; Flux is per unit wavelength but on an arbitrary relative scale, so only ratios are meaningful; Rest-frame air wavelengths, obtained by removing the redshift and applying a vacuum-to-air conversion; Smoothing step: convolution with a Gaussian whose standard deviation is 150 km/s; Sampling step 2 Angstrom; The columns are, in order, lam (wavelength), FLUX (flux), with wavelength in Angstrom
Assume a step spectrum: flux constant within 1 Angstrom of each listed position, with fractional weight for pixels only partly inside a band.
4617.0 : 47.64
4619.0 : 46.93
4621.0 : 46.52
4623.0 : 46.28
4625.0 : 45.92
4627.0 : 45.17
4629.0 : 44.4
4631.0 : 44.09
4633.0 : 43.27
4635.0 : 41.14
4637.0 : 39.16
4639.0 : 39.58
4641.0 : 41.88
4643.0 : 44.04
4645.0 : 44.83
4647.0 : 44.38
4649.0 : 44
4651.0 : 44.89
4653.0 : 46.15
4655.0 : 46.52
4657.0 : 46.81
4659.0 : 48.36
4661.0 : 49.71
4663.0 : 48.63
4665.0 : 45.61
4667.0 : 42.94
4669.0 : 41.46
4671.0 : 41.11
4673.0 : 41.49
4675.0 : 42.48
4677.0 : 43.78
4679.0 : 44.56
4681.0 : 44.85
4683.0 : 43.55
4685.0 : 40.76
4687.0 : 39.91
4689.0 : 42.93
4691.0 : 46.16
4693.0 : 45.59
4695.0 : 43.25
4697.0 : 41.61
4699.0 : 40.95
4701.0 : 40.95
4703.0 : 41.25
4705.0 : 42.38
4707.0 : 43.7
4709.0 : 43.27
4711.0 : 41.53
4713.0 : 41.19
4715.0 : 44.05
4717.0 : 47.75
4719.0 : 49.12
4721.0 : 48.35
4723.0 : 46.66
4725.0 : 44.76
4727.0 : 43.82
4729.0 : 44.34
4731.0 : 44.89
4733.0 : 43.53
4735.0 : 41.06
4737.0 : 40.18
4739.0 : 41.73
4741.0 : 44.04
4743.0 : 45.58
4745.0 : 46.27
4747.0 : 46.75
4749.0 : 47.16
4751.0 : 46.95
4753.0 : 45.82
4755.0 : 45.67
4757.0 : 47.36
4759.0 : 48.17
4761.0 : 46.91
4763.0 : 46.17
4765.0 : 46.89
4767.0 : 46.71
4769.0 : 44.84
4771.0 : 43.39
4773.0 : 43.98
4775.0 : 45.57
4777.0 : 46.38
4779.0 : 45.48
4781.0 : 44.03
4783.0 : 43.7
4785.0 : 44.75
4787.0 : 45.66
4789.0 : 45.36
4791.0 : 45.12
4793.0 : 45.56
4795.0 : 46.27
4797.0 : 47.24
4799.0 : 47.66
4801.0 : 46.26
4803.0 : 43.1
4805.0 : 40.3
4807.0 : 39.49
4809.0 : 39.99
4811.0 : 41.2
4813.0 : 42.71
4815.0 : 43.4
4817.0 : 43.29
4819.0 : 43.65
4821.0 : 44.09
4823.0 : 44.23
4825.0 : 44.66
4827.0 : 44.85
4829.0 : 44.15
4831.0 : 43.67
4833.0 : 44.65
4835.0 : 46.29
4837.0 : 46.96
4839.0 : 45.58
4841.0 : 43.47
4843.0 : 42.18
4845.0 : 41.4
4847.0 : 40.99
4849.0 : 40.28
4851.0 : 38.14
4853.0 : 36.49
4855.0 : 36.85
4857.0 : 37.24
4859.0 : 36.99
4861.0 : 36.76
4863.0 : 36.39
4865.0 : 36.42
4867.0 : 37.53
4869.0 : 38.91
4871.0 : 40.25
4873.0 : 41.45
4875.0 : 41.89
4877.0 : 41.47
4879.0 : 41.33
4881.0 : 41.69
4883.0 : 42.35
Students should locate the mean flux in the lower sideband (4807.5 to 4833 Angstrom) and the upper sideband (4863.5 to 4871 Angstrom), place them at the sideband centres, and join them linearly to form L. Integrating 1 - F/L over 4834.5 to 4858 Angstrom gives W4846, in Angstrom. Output -0.5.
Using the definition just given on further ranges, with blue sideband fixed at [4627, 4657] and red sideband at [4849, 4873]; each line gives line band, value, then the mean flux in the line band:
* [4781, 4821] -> -4.66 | 43.9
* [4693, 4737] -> -2.16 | 43.7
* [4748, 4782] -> -4.77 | 46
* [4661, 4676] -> -0.31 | 43.8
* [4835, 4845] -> -1.59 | 44.4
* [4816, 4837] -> -3.16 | 44.5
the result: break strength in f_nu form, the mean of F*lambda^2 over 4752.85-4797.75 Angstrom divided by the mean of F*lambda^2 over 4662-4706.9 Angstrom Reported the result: 1.1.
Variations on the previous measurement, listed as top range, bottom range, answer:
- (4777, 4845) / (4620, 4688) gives 1.07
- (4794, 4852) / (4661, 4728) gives 1.05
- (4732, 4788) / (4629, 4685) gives 1.07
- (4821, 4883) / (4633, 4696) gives 1.01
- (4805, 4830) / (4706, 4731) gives 1.00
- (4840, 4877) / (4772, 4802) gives 0.89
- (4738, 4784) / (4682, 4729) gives 1.07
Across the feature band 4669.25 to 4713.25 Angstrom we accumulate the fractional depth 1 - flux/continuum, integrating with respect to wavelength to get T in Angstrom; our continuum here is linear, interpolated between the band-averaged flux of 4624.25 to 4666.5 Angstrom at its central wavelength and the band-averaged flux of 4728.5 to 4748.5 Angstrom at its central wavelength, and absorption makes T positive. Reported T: 1.7 Angstrom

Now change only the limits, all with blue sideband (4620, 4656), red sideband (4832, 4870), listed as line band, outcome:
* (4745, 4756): -1.2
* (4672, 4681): 0.0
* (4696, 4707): 0.3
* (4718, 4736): -1.2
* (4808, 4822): -0.6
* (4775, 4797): -2.1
